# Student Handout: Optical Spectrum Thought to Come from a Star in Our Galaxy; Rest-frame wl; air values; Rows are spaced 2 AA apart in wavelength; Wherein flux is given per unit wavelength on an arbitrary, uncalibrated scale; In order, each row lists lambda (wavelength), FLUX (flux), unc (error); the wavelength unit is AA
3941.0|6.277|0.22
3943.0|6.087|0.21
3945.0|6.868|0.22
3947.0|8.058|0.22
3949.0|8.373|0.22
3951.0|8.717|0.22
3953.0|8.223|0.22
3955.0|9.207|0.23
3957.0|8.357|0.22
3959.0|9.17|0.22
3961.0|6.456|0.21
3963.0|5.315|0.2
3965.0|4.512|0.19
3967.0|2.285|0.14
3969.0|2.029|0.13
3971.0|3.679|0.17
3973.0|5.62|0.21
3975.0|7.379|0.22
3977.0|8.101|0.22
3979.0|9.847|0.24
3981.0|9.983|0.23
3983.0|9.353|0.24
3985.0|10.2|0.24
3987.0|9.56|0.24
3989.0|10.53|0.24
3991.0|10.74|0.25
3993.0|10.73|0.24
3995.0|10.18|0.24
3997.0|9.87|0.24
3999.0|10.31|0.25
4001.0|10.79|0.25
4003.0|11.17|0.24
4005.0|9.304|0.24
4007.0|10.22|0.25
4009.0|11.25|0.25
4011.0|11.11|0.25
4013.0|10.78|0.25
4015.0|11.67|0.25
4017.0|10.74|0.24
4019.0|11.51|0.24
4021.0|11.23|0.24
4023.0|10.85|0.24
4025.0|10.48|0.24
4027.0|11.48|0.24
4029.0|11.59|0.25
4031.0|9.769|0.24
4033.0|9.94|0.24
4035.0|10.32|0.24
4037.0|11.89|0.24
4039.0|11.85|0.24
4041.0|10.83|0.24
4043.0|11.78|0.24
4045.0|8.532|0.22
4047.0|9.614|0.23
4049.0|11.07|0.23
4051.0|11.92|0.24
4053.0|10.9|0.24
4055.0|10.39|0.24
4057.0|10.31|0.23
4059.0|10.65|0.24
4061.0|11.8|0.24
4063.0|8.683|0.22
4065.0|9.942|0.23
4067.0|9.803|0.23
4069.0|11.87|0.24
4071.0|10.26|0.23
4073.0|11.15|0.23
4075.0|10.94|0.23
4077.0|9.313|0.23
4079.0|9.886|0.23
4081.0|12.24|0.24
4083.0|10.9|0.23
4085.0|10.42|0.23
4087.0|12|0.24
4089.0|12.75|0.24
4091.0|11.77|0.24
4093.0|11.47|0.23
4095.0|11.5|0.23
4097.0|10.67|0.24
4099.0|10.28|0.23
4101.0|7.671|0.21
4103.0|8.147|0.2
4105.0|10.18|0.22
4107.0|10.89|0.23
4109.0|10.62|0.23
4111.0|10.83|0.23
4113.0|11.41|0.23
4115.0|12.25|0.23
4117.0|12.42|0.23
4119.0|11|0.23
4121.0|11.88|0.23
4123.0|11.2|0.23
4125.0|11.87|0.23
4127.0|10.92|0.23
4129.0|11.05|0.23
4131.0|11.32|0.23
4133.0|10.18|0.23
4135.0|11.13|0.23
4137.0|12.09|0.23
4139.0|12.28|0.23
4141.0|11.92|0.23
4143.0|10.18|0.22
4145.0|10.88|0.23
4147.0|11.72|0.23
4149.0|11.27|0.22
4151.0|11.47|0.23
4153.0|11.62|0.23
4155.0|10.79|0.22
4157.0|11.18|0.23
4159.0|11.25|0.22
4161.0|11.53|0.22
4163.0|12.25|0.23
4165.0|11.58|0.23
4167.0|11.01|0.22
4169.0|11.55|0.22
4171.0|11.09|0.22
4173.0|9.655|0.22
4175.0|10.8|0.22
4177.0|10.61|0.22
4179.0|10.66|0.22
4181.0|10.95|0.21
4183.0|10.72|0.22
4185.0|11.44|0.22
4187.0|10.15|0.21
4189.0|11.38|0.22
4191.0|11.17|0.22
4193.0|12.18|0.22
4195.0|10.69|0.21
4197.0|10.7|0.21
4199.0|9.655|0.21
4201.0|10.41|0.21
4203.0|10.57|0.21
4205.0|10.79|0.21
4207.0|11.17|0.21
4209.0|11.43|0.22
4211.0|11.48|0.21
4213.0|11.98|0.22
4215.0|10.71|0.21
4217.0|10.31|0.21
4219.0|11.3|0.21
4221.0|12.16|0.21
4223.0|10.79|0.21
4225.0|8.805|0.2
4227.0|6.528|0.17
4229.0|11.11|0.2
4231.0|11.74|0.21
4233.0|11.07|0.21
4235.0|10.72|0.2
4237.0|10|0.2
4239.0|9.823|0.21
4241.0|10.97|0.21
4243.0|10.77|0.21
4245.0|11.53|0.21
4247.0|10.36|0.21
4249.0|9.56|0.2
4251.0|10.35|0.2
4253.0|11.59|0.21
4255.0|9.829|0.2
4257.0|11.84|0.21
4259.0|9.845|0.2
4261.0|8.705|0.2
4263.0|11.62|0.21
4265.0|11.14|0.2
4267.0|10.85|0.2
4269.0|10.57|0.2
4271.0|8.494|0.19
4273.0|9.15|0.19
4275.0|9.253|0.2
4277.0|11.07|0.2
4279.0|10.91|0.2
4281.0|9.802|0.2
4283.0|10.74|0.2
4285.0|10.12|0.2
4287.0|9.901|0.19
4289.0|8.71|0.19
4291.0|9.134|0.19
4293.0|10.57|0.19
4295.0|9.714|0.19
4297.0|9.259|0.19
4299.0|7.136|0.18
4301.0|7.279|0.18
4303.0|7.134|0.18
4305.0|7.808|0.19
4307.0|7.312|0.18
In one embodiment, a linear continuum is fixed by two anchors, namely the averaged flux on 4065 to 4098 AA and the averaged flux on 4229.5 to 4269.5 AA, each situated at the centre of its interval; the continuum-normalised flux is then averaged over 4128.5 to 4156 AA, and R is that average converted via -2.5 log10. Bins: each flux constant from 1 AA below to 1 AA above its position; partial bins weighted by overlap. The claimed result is -0.04 mag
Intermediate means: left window 11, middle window 11.3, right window 10.7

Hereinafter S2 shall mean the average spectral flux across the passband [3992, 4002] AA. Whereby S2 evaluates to 10.4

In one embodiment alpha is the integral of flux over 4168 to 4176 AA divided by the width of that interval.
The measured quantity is 10.8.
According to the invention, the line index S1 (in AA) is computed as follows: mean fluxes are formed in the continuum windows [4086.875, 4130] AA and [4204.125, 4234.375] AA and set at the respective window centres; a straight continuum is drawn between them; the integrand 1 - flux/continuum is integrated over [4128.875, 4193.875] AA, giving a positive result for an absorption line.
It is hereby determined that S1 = -1.7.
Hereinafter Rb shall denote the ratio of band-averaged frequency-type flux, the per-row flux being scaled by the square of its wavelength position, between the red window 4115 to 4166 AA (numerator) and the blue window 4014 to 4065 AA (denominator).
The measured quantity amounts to 1.1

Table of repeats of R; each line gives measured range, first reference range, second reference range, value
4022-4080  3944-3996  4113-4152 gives -0.11 mag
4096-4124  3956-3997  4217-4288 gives -0.18 mag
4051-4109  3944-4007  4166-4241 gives -0.13 mag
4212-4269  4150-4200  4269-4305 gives -0.06 mag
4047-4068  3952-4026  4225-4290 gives -0.13 mag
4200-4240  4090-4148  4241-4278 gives -0.01 mag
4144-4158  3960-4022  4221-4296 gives -0.16 mag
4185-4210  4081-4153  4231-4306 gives -0.04 mag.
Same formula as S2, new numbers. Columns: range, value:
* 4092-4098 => 11.2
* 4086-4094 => 12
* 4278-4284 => 10.5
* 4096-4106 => 9.39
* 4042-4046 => 10.2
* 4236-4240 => 9.91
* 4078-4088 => 11.1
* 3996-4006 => 10.3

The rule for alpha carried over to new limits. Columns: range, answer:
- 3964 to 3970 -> 2.94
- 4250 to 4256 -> 10.6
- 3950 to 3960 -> 8.73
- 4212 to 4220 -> 11.1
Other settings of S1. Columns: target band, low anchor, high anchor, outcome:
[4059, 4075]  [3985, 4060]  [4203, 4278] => 0.18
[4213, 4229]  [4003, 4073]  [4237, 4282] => 0.24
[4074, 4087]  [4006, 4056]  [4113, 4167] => 0.47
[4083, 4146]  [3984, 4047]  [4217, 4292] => -3.33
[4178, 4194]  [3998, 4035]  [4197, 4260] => -0.65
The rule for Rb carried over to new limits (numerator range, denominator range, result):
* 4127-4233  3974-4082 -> 1.13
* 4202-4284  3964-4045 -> 1.22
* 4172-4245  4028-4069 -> 1.09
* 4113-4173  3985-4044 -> 1.13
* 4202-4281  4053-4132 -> 1.04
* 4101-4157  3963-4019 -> 1.33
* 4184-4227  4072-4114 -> 1.07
